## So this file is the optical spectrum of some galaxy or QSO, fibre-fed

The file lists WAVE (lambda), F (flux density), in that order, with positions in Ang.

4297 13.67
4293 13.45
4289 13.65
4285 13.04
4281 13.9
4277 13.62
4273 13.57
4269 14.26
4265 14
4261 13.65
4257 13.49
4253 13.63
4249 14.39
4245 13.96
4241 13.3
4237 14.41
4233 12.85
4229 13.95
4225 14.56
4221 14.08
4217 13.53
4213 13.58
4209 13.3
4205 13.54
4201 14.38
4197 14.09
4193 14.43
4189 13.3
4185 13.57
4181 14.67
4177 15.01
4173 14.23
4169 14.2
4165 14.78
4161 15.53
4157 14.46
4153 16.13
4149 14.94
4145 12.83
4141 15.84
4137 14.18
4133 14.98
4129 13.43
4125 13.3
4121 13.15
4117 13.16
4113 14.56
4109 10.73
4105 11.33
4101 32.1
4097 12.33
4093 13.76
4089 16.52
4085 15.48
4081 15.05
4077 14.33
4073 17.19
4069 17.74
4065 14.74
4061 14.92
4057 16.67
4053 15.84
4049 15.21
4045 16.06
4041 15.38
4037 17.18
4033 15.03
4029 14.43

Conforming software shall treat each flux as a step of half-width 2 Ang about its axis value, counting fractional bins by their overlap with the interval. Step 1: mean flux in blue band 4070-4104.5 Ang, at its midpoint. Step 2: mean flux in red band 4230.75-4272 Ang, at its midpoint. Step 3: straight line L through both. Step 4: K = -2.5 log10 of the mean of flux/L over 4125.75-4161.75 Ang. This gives 0.08 mag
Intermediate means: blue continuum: 16.9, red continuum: 13.8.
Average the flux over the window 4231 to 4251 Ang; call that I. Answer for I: 13.8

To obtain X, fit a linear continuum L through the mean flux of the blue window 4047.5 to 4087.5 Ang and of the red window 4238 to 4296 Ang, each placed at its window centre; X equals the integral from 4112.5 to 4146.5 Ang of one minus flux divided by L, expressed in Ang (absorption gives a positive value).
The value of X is 2.7 Ang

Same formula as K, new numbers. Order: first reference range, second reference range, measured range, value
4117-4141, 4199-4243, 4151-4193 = -0.056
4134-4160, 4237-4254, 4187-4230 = 0.026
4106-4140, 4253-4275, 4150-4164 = -0.134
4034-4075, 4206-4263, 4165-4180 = 0.002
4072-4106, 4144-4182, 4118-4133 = 0.161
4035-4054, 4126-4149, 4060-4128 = -0.017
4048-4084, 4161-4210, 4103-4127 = 0.188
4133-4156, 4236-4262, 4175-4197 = 0.016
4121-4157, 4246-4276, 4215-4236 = 0.014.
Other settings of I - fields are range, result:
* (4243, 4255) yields 14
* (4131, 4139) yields 14.6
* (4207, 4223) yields 13.6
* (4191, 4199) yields 14.3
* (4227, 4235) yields 13.4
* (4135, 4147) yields 14.3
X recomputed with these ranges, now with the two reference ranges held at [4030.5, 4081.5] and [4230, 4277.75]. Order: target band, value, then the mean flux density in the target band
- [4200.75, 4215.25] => 0.6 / 13.6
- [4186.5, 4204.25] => 0.5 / 14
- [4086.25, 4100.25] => -0.4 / 15.9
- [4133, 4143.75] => 0.1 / 14.9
